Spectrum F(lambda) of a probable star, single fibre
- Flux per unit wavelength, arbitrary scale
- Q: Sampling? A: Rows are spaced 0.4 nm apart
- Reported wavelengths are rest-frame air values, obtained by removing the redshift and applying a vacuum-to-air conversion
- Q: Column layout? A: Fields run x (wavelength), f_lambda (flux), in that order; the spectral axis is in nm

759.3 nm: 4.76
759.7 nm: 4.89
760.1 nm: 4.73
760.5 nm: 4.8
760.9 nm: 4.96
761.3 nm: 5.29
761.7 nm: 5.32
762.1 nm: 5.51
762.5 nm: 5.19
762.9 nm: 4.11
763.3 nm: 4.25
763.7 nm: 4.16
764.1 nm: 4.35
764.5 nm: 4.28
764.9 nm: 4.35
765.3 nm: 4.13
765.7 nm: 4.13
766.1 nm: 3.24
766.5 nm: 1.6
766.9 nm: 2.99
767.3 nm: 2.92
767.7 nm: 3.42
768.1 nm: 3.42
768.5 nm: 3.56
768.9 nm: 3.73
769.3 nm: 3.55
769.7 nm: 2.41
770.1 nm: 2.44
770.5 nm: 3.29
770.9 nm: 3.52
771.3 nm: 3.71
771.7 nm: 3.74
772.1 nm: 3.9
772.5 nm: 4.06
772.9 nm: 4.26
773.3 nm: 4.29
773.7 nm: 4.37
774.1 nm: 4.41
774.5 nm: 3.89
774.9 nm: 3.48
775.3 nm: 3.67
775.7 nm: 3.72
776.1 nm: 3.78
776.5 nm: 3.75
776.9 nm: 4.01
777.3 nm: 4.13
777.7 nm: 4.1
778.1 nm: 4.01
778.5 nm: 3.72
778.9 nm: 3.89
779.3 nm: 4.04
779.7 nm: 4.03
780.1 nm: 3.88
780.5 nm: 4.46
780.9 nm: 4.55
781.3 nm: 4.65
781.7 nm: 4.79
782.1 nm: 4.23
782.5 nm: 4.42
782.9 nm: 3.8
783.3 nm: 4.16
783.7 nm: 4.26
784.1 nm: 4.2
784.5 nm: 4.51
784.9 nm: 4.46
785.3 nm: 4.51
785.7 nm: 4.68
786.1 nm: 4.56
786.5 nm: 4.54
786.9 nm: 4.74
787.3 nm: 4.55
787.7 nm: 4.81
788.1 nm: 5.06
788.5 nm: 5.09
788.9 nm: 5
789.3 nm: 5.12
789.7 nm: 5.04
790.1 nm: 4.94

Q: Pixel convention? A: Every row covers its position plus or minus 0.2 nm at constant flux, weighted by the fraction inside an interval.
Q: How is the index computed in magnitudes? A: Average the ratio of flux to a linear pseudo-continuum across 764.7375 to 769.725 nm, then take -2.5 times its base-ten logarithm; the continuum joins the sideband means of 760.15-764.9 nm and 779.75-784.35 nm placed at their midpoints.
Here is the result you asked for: 0.35 mag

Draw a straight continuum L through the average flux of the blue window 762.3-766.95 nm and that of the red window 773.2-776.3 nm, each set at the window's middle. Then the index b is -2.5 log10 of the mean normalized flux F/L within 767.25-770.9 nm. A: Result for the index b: 0.22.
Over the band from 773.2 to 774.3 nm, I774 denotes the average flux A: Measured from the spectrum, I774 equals 4.36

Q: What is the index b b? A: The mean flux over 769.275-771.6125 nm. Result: 3.15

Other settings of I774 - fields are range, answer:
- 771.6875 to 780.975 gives 4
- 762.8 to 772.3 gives 3.54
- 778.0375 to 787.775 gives 4.34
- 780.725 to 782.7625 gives 4.51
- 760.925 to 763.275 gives 5.01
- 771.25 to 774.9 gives 4.05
